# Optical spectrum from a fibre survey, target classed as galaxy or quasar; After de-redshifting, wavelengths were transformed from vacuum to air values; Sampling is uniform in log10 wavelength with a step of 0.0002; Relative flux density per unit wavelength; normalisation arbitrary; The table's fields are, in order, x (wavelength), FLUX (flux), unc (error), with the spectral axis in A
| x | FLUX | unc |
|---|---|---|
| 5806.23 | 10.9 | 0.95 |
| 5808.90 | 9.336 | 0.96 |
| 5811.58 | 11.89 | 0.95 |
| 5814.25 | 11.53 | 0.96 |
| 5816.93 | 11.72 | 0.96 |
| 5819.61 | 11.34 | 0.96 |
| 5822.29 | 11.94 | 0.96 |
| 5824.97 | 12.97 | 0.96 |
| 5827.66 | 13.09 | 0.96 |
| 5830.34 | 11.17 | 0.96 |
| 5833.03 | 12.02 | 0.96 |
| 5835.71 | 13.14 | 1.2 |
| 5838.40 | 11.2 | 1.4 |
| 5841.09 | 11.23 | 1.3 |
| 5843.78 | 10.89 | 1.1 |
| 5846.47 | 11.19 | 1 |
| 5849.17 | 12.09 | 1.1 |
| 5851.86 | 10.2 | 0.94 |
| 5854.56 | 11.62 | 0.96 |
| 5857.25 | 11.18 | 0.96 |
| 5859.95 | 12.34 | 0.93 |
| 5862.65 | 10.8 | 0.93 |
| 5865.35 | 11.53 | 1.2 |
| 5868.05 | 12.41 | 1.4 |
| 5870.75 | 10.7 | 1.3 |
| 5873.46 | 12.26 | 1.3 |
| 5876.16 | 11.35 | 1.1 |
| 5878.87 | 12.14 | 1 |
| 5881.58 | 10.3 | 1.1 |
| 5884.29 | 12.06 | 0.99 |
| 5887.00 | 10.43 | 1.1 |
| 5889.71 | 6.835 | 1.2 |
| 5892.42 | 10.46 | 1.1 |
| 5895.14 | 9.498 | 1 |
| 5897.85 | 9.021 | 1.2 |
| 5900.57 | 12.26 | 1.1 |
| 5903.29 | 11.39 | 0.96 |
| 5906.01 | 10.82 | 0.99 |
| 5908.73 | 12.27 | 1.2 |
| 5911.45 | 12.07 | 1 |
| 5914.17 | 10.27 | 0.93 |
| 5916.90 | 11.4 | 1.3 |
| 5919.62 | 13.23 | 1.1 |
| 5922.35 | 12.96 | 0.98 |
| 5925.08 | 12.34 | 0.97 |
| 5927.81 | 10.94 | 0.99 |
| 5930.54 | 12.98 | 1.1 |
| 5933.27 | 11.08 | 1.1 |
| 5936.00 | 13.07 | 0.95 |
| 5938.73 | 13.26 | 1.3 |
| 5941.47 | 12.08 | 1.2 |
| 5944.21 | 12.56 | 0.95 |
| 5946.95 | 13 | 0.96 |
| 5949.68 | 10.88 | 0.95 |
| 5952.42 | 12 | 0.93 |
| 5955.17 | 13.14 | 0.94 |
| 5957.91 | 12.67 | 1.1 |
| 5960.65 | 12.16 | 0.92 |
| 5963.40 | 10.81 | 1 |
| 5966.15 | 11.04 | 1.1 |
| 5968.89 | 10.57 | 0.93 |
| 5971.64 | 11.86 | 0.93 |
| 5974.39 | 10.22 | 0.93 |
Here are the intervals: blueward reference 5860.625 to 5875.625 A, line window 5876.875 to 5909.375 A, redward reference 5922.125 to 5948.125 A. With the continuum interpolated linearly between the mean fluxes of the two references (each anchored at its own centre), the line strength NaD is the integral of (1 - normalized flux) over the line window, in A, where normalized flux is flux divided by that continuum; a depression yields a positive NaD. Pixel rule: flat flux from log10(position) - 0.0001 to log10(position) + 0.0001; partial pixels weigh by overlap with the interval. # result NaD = 3.5 A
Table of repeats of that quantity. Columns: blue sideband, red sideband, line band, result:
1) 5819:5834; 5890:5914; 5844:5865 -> 0.5 A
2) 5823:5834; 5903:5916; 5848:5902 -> 3.7 A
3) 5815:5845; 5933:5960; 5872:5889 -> 1.2 A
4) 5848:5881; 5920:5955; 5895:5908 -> 1.2 A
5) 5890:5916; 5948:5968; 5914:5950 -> -3.0 A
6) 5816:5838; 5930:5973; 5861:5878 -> 0.8 A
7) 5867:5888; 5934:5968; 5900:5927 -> -0.1 A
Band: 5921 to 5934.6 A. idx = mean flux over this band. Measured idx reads 12.1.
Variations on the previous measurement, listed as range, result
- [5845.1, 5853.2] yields 11.2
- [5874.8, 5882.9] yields 11.3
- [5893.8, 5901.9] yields 10.3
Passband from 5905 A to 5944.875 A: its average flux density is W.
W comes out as 12.1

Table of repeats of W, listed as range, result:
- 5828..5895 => 11.2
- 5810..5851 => 11.8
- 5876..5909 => 10.6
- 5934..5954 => 12.4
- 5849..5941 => 11.4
